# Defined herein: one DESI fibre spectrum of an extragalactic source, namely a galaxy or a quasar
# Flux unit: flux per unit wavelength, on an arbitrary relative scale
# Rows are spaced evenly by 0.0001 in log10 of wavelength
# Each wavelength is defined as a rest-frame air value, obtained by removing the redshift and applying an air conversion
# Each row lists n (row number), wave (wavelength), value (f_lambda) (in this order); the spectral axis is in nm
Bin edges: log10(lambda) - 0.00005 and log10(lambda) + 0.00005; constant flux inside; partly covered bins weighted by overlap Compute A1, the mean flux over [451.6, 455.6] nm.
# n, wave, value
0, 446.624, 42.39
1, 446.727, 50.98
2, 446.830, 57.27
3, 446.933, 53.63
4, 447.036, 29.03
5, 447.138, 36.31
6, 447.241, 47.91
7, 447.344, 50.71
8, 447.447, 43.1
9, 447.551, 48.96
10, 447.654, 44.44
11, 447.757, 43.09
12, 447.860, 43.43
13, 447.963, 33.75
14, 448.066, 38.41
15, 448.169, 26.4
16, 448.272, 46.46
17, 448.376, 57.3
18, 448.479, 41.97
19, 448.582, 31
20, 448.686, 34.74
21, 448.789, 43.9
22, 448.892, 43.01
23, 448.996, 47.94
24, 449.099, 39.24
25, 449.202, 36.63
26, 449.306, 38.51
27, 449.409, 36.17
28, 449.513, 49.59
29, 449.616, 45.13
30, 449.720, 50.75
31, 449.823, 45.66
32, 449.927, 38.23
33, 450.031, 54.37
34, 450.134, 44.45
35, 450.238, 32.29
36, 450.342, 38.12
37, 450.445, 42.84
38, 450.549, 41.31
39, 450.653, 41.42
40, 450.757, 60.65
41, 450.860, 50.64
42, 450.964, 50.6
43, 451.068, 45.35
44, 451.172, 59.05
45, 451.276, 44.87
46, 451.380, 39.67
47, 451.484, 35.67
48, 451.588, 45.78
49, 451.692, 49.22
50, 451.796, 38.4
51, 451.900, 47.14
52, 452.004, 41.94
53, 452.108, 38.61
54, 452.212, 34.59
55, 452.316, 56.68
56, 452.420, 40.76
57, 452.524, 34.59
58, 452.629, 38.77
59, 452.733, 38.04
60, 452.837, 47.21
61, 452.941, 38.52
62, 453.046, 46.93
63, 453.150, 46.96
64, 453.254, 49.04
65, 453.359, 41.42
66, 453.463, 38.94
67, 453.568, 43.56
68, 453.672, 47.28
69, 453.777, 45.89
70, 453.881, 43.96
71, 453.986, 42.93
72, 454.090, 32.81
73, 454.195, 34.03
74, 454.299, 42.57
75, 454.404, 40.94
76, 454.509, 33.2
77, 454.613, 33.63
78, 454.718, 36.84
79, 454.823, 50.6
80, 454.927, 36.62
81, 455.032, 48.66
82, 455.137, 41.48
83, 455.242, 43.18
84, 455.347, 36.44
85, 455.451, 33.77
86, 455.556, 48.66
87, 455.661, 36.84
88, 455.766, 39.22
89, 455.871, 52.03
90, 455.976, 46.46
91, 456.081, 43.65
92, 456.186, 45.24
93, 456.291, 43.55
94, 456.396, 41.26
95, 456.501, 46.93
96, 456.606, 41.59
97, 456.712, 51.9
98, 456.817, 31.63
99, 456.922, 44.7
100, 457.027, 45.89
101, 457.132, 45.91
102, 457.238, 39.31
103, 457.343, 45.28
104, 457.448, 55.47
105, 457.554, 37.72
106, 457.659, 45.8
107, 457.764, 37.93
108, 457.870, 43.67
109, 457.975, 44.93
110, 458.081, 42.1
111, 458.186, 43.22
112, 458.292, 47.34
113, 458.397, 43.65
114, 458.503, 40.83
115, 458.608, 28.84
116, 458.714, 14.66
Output 41.7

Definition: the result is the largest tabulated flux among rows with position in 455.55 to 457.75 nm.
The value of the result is 55.47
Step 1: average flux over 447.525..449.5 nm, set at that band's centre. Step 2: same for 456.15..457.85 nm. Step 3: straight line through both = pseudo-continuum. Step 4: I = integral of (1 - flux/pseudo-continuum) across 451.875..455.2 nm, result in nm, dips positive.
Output 0.07 nm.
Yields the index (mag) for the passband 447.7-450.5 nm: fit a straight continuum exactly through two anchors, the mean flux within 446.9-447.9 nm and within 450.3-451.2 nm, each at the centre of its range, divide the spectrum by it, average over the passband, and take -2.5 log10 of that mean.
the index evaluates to 0.103 mag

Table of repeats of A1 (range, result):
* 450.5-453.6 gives 44.2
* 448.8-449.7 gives 42.4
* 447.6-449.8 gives 41.6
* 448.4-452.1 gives 43.7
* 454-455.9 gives 40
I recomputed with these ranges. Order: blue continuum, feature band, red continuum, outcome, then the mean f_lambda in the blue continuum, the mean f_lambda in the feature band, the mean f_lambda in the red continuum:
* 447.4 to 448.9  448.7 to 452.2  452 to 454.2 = -0.19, 41.3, 44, 42.1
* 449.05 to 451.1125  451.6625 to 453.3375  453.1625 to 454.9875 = -0.03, 44.1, 42.9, 41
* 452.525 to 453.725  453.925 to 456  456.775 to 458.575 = 0.12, 42.9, 40.5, 43.2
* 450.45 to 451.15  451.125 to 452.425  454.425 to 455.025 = 0.06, 48.4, 44.1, 39.1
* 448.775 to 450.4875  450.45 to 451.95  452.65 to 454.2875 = -0.13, 42.7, 46.3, 42.4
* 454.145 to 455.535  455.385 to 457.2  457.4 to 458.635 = -0.10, 39.6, 43.4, 42.9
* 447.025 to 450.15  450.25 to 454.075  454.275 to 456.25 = -0.17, 42.4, 43.9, 41.6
